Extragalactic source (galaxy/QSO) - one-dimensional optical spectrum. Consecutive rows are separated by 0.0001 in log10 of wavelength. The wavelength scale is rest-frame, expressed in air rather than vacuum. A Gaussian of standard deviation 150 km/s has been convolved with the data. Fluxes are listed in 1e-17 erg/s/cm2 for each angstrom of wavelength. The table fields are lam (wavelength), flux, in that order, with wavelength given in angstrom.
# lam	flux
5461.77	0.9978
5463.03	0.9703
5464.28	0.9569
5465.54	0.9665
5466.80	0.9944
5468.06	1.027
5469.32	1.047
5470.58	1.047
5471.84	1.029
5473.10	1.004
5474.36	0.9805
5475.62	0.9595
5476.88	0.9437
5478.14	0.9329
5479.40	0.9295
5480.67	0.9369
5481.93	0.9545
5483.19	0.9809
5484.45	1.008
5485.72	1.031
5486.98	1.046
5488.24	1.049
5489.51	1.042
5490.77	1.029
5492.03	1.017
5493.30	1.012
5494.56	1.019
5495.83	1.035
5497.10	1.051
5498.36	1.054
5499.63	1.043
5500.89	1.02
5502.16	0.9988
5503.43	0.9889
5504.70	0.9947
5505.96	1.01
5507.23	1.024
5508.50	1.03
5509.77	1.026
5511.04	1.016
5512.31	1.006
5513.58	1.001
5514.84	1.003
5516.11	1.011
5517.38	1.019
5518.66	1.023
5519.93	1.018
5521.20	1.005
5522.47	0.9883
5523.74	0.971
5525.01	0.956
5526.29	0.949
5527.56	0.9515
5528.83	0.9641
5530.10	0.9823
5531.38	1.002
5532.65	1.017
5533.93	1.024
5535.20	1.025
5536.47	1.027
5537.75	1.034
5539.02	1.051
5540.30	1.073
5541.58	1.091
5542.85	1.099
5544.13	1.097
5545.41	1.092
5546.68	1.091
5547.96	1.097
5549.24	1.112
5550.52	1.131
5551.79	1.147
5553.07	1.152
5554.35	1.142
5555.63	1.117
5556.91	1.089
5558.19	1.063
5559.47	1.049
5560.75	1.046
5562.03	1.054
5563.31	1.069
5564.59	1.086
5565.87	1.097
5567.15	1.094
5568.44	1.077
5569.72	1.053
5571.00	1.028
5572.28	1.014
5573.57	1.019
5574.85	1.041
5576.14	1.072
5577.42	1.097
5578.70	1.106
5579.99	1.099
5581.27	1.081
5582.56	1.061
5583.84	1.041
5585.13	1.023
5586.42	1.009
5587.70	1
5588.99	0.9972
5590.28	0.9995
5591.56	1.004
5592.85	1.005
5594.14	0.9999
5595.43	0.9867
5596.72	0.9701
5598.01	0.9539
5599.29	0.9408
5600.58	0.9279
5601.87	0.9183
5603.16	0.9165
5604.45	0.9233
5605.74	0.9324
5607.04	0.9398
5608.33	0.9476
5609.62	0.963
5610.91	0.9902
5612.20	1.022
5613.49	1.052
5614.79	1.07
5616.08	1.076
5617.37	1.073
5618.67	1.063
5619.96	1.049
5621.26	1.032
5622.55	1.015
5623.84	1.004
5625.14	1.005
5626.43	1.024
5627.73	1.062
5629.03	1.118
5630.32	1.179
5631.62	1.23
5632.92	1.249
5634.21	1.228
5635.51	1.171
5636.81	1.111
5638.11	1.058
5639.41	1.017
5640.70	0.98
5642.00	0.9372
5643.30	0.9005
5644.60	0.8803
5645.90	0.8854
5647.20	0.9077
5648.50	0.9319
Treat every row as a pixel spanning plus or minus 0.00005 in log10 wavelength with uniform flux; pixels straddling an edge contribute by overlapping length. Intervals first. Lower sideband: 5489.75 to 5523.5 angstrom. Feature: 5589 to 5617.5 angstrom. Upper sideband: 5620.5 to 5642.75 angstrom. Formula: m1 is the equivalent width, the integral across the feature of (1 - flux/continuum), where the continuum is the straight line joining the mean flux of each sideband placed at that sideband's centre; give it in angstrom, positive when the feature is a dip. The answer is 2.3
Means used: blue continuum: 1.02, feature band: 0.981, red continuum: 1.08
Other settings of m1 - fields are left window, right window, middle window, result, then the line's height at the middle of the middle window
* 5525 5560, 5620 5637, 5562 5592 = 0.8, 1.08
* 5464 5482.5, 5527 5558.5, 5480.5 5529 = 0.5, 1.02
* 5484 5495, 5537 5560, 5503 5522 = 0.8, 1.05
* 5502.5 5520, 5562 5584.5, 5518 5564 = -0.5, 1.04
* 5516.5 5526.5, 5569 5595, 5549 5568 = -1.4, 1.02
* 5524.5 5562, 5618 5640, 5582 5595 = 0.8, 1.08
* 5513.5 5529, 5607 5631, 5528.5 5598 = -3.0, 1.01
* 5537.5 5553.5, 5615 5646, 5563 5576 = 0.4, 1.09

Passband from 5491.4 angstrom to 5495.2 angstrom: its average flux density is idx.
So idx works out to 1.02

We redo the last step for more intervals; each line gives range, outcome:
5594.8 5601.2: 0.957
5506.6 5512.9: 1.02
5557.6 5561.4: 1.05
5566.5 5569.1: 1.08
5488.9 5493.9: 1.03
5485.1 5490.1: 1.04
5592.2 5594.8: 1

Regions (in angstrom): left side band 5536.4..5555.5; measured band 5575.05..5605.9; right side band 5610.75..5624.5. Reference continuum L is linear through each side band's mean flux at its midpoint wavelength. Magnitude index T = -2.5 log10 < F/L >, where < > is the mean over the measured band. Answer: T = 0.06 mag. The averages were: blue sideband 1.1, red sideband 1.04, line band 1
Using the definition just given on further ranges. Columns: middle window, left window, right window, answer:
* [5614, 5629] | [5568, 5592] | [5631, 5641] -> 0.067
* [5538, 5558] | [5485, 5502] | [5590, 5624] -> -0.092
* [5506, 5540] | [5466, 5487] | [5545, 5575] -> 0.038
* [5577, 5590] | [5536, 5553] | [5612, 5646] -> 0.027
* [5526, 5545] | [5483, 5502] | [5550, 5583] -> 0.032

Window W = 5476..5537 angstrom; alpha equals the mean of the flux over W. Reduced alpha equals 1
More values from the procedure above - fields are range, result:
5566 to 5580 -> 1.06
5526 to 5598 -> 1.05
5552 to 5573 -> 1.08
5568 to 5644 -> 1.03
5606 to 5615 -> 0.991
